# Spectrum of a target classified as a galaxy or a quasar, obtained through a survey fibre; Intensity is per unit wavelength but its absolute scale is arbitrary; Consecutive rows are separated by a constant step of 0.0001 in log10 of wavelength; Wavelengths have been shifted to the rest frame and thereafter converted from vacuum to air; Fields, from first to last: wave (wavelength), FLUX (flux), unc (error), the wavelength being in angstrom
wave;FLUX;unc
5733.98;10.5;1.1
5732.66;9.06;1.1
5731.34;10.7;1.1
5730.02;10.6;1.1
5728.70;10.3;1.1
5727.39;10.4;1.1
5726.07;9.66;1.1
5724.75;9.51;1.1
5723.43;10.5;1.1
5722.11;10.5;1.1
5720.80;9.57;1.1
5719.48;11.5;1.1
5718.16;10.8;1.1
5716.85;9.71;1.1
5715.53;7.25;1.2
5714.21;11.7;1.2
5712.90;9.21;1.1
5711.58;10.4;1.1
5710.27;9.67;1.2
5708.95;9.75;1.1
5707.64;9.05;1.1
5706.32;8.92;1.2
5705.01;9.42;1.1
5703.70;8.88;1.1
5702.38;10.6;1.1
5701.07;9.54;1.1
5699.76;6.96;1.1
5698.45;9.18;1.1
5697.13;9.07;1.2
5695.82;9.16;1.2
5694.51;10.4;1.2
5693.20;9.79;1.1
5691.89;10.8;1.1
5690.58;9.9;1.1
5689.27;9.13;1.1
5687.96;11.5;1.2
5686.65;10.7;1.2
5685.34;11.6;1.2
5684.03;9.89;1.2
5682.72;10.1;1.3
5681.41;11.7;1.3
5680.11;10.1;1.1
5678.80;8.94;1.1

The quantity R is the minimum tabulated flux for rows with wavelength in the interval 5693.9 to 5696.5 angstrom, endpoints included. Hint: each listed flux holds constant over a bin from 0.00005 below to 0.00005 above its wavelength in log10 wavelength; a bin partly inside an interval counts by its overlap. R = 9.16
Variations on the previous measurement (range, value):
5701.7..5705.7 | 8.88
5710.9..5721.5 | 7.25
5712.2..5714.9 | 9.21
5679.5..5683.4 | 10.1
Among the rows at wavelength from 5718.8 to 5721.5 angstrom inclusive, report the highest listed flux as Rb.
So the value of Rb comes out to 11.5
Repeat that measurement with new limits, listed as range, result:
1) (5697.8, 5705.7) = 10.6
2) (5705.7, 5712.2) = 10.4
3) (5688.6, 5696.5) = 10.8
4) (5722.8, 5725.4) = 10.5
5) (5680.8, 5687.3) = 11.7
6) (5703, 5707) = 9.42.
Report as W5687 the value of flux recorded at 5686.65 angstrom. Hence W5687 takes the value 10.7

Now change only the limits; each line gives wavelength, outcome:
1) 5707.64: 9.05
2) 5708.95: 9.75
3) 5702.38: 10.6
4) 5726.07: 9.66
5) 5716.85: 9.71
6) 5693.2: 9.79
